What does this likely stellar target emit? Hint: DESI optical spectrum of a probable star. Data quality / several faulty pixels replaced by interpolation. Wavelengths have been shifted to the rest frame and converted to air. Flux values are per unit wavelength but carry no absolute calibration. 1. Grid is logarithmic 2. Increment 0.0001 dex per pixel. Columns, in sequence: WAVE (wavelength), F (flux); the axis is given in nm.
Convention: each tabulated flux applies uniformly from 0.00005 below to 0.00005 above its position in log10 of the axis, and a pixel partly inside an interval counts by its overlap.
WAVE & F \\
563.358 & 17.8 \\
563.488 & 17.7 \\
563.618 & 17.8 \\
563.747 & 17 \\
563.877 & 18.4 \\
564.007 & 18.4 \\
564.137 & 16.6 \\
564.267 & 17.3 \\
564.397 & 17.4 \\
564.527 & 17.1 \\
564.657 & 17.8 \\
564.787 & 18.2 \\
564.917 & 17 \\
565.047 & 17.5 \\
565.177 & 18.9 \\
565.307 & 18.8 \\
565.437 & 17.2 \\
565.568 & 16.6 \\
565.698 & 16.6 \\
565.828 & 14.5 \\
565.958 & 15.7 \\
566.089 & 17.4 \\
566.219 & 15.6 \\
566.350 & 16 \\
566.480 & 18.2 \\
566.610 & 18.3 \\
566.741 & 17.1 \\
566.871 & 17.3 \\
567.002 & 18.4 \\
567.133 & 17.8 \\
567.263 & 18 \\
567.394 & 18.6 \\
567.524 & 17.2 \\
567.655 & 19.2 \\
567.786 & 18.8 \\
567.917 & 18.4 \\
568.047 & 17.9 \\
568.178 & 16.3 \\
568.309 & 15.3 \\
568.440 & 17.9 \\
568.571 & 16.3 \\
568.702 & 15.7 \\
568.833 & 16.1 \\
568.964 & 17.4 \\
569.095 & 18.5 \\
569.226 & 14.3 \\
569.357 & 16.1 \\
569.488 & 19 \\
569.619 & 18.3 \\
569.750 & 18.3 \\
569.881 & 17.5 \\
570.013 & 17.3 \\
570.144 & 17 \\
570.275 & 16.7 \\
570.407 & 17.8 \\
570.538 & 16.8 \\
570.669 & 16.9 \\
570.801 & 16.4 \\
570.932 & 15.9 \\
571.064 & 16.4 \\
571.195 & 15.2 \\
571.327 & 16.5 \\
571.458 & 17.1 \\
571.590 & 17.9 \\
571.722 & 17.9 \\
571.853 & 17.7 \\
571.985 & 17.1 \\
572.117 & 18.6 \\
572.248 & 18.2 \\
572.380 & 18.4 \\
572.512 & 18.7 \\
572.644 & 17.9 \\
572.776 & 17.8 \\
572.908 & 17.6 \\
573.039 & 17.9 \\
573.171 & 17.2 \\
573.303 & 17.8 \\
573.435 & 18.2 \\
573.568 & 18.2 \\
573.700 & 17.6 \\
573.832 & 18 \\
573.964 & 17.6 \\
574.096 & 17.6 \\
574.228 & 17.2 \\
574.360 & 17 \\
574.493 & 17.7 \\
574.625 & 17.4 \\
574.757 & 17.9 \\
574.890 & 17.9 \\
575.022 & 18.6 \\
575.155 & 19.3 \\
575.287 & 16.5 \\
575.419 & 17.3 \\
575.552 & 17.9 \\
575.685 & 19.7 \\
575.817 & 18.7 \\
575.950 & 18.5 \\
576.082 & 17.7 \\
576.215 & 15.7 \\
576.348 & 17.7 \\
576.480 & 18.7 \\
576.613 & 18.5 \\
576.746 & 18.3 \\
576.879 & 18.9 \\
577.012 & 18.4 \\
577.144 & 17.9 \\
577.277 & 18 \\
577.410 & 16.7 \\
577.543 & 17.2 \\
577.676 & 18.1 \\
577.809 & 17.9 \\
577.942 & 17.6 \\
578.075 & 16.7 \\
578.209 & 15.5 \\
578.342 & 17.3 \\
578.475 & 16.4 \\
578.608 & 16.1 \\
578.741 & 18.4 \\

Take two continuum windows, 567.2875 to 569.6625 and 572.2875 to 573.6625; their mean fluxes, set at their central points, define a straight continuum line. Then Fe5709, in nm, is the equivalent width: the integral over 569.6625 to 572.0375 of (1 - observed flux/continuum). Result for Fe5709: 0.08 nm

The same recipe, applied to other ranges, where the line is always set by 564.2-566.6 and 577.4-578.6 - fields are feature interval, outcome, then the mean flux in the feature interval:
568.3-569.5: 0.03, 16.6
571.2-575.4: -0.17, 17.7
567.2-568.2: -0.06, 18.1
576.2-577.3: -0.07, 18.1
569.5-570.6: -0.03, 17.5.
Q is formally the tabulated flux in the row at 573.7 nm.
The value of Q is 17.6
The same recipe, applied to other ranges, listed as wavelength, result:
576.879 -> 18.9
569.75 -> 18.3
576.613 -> 18.5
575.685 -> 19.7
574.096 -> 17.6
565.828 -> 14.5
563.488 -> 17.7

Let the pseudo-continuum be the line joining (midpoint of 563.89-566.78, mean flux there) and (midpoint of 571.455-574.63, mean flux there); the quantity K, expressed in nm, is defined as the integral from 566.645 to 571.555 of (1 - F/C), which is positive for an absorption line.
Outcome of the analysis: 0.084 nm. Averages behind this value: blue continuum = 17.2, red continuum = 17.8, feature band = 17.2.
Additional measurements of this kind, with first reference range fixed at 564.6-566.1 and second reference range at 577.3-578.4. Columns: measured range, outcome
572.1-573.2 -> -0.056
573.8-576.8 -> -0.128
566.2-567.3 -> -0.019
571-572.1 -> 0.007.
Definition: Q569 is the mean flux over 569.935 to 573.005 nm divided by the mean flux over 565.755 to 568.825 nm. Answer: 1.01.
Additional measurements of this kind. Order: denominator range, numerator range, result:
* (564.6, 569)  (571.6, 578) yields 1.03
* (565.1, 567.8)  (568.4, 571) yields 0.98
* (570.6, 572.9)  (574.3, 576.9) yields 1.04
